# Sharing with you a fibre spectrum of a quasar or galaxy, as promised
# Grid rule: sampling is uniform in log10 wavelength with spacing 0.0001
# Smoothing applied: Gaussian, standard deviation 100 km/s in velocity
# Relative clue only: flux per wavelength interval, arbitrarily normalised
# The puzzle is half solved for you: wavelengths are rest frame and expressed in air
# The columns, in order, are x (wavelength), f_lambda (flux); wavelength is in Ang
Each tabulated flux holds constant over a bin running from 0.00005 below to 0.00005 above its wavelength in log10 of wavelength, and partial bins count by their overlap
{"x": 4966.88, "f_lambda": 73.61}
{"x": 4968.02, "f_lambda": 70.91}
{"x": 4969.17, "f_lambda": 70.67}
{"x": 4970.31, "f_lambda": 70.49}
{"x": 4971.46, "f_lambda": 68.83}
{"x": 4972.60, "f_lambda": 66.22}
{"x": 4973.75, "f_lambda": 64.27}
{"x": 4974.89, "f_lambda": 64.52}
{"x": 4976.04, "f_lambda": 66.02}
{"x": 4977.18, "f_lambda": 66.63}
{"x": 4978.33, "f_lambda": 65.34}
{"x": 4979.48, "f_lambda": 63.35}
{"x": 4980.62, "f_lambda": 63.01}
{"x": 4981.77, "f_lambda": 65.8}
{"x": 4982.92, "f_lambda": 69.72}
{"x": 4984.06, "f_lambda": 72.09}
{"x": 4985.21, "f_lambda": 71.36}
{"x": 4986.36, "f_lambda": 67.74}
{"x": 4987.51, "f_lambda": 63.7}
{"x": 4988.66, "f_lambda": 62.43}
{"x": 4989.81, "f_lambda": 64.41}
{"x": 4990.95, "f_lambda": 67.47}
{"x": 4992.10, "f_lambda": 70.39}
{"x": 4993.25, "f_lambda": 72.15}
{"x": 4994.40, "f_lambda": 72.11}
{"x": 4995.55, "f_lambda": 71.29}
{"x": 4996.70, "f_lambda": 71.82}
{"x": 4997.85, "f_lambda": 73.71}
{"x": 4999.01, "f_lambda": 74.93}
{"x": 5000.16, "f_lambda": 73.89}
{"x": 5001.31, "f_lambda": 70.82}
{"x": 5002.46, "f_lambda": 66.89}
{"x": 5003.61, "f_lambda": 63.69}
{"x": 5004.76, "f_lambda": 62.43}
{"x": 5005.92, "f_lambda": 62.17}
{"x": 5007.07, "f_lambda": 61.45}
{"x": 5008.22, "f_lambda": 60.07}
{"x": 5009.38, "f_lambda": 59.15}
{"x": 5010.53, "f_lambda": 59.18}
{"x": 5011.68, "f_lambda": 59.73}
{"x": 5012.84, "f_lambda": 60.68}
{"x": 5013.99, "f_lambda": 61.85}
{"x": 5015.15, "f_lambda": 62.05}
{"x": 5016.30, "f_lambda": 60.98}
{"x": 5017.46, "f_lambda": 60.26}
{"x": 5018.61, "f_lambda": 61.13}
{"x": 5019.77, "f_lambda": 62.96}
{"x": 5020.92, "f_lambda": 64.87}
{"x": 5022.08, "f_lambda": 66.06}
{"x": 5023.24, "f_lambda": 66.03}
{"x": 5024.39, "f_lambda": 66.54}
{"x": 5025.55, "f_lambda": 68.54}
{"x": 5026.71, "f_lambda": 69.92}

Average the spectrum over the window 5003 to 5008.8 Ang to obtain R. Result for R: 62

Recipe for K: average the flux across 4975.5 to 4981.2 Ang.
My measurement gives 64.9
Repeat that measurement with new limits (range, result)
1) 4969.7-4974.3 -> 67.5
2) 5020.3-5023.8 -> 65.6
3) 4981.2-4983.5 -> 67.9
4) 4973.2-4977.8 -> 65.4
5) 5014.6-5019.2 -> 61.1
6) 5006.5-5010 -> 60.2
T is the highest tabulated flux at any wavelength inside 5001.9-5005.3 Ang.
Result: 66.89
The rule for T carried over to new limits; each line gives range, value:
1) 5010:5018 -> 62.05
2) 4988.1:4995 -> 72.15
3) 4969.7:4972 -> 70.49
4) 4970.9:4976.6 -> 68.83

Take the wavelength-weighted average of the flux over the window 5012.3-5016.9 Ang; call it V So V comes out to 61.4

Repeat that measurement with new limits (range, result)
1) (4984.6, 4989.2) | 66.3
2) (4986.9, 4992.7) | 65.8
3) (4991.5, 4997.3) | 71.5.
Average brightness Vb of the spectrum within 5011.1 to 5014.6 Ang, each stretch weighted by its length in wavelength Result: 60.7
